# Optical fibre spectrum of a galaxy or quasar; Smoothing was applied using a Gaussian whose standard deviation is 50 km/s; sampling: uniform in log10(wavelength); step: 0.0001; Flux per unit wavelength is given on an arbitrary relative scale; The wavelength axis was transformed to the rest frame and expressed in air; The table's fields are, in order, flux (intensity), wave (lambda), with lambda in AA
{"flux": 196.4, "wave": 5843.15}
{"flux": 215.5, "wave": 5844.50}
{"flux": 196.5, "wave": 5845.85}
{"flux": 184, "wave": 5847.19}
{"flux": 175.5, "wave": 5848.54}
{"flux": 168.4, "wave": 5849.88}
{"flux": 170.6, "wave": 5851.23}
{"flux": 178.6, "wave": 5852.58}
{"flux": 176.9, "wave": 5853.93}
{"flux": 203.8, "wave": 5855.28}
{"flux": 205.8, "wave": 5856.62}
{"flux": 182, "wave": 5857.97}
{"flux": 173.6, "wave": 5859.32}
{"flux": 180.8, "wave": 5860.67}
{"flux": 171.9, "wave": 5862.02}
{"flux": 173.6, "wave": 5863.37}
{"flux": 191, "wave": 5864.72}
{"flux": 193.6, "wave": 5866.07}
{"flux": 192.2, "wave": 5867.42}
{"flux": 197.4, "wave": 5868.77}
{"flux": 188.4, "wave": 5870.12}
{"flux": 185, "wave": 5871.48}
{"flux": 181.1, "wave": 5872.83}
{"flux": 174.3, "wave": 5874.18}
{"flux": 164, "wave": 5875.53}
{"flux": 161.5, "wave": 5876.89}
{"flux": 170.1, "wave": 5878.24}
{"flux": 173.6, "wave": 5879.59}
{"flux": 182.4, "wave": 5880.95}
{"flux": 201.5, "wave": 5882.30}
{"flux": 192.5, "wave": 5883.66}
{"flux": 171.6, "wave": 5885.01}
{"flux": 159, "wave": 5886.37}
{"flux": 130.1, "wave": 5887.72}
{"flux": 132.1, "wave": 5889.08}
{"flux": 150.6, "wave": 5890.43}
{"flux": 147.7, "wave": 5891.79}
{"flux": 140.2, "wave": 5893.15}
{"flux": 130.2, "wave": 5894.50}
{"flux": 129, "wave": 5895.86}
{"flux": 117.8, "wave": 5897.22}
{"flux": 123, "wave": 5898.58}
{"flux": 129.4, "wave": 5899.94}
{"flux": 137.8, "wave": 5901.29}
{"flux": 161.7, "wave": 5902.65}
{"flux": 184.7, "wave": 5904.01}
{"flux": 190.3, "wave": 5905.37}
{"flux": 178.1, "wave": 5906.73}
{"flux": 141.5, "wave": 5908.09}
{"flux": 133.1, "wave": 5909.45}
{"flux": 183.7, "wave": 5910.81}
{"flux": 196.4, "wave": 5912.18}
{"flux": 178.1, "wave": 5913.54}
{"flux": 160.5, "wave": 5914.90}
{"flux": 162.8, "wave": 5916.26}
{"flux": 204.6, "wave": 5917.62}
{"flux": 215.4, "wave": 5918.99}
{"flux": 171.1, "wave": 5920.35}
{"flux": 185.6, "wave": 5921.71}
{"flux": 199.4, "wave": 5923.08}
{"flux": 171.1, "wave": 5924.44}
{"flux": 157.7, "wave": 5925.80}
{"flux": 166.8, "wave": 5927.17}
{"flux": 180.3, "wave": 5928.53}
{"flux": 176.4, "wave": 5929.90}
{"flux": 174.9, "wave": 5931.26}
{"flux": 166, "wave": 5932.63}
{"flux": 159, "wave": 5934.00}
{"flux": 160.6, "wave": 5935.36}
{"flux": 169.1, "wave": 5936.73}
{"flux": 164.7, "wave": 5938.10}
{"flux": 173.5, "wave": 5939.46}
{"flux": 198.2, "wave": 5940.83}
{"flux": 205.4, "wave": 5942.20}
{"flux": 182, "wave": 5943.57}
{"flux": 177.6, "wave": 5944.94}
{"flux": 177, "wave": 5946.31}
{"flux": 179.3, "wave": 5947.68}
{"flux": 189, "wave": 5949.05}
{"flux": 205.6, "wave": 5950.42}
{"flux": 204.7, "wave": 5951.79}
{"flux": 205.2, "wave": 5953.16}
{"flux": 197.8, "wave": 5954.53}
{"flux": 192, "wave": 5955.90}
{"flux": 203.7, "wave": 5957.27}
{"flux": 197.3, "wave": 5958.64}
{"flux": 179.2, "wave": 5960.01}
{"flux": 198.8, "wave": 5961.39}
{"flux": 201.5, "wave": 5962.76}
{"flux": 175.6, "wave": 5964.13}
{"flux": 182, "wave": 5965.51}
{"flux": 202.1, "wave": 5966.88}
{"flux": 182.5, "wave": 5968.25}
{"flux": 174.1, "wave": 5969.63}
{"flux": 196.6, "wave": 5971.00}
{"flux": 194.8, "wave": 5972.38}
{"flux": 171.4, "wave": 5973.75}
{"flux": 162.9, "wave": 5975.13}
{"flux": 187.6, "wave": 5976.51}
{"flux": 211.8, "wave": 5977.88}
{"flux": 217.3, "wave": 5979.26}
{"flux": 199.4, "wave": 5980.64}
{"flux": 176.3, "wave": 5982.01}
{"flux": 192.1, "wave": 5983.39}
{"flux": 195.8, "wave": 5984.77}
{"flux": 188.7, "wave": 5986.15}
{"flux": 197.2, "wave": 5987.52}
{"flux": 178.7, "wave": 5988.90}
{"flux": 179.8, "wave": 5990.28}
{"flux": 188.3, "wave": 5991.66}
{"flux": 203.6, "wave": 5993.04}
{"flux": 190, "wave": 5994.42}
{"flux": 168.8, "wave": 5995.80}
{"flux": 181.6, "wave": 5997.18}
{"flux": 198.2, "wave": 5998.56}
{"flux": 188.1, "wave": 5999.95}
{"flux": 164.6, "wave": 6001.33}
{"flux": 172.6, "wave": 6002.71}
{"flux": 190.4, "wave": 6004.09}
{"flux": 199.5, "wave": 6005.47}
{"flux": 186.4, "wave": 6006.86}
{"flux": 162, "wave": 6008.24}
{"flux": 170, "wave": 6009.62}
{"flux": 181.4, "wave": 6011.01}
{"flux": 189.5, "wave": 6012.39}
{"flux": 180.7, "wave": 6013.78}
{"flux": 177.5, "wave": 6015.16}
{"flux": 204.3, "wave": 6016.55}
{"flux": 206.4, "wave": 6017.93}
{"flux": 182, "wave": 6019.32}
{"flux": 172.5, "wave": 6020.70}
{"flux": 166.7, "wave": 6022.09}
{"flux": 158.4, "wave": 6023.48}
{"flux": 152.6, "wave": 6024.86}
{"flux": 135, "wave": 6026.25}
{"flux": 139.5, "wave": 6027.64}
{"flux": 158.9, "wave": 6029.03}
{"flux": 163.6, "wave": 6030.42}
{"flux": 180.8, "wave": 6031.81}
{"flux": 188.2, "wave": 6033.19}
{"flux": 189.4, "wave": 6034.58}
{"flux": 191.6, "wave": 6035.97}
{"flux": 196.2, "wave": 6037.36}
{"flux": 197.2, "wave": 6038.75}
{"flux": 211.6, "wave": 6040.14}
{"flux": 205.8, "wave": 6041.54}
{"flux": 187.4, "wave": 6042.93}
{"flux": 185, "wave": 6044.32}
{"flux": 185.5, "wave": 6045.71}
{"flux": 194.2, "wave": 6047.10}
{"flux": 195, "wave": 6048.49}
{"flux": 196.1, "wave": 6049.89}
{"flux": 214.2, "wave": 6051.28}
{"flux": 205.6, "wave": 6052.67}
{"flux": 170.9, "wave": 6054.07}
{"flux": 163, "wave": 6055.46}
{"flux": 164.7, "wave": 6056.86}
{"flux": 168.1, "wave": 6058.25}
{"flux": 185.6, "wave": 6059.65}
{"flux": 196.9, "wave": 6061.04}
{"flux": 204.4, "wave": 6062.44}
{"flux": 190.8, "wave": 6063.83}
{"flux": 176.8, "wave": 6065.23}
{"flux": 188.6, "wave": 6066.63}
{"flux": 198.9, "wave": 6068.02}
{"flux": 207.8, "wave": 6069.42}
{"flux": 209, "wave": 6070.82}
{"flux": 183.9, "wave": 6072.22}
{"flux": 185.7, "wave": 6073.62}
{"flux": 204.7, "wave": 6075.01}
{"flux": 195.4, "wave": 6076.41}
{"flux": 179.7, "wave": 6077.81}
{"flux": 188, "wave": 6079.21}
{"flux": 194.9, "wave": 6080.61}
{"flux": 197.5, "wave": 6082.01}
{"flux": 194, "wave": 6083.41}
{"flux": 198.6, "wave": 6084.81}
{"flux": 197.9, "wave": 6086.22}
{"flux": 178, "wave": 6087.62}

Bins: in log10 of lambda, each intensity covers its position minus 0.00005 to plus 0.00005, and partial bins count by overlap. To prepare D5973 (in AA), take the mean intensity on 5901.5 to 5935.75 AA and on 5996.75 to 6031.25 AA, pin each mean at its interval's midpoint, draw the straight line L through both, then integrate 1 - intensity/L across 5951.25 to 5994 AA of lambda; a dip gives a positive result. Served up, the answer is -4.12 AA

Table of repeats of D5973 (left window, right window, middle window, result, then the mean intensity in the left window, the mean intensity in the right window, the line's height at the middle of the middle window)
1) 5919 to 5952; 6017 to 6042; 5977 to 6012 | -1.8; 179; 178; 178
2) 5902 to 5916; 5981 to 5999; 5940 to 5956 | -1.2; 171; 188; 179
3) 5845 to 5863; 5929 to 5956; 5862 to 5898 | 3.1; 182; 183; 182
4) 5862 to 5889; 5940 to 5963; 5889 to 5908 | 3.7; 177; 193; 182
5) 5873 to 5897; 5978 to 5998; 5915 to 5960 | -2.1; 159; 191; 175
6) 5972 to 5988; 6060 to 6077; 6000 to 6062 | 3.8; 191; 195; 193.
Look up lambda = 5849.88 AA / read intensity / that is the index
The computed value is 168.4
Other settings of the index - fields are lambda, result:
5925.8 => 157.7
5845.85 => 196.5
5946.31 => 177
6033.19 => 188.2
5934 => 159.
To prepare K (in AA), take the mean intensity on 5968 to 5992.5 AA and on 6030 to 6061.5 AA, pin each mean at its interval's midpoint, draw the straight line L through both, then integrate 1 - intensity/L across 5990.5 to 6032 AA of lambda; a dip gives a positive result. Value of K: 2.6 AA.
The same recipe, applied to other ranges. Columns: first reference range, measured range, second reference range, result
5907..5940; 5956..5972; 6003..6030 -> -1.6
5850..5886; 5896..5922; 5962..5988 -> 2.8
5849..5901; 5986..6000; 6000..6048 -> -0.8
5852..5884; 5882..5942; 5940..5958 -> 7.5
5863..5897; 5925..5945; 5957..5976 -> 0.7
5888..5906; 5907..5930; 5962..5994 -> -2.9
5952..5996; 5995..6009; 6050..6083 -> 0.7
